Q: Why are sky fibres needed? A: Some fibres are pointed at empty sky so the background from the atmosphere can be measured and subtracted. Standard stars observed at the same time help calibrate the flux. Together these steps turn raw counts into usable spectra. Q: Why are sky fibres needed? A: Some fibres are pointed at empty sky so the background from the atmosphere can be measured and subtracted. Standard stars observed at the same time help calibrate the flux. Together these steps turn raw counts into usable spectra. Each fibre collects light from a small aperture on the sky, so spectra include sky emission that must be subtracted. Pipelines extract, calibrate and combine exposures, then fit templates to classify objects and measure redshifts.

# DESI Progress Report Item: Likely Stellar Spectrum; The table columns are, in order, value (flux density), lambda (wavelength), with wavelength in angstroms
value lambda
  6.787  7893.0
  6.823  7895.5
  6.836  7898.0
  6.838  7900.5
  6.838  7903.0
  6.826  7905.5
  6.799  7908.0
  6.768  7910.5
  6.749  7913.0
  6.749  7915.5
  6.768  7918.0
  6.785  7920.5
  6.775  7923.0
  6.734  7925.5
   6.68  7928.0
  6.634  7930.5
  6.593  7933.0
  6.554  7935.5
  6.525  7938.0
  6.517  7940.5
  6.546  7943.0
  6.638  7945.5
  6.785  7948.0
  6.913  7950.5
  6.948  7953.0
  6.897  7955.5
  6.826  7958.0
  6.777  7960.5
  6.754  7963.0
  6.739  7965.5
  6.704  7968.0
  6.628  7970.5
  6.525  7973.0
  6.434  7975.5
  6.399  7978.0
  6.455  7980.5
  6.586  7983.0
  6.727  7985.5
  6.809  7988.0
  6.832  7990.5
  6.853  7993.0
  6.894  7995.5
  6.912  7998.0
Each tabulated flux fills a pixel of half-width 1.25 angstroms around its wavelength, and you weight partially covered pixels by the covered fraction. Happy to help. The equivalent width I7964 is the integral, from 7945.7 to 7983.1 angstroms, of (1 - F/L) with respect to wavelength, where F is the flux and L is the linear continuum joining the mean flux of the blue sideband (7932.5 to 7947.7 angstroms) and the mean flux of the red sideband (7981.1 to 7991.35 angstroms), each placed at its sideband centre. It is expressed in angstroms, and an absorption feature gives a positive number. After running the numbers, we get -0.25 angstroms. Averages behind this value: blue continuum 6.57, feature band 6.69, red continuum 6.72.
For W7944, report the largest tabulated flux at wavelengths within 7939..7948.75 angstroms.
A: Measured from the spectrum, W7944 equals 6.785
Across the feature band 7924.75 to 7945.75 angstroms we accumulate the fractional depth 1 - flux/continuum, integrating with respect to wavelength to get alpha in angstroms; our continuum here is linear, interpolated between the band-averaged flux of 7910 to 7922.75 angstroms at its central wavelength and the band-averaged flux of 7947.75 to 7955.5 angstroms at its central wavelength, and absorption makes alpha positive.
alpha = 0.7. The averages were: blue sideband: 6.76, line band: 6.6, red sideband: 6.9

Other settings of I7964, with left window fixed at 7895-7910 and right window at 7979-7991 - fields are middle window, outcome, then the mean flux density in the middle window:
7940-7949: 0.16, 6.63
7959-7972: -0.03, 6.72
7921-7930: 0.07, 6.73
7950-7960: -0.24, 6.89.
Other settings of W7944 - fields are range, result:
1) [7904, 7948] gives 6.826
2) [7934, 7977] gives 6.948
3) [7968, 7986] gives 6.727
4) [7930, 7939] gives 6.634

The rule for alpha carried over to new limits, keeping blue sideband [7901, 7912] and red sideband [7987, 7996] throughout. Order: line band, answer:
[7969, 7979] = 0.5 angstroms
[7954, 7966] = 0.0 angstroms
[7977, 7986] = 0.4 angstroms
